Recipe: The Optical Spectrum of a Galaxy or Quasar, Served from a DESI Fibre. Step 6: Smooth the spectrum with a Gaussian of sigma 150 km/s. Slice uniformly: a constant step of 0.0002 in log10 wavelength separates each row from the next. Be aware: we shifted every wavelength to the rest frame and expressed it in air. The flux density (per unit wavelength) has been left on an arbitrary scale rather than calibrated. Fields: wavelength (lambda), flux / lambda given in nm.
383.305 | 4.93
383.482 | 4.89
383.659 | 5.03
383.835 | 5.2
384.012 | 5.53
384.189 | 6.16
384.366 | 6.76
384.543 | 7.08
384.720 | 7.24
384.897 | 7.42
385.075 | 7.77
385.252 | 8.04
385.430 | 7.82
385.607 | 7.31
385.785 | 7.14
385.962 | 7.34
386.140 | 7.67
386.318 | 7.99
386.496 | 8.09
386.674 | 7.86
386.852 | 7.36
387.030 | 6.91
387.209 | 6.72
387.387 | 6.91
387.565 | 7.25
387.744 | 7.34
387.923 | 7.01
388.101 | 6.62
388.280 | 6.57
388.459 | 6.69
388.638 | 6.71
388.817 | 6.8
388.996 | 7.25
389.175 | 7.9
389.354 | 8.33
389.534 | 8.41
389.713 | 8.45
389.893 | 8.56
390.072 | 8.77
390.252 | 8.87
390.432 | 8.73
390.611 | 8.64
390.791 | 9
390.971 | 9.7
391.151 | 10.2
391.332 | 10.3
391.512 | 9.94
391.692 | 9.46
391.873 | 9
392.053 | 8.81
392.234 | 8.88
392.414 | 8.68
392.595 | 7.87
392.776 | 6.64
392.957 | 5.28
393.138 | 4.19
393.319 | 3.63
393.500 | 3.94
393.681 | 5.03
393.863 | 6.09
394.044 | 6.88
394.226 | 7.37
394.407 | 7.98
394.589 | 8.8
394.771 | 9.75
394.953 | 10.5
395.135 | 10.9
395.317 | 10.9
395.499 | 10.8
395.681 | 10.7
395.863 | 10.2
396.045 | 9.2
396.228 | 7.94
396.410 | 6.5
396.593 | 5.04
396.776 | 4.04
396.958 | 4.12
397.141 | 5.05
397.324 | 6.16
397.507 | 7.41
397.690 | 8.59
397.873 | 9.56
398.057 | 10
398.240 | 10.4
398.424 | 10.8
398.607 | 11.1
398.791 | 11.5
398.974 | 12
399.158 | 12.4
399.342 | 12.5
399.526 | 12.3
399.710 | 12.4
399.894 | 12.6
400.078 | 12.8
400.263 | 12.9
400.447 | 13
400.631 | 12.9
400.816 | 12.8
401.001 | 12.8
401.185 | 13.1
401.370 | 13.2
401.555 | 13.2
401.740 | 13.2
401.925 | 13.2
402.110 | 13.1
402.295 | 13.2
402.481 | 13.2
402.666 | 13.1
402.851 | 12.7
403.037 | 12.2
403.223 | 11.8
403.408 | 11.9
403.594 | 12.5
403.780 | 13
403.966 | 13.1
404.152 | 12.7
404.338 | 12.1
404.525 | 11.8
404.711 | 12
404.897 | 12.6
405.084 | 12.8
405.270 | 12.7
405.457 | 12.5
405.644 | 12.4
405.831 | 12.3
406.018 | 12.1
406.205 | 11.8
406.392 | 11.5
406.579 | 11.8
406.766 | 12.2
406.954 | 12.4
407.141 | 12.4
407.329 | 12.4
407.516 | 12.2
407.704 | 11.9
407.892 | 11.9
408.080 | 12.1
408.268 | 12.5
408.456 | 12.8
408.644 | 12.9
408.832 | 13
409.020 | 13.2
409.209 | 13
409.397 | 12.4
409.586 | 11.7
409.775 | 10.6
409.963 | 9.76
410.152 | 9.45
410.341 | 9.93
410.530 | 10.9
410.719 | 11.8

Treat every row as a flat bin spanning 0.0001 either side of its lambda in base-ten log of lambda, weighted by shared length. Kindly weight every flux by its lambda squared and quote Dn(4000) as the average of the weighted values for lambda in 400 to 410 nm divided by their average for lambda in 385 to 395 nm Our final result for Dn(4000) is 1.75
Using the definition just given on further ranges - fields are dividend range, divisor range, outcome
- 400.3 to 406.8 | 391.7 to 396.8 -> 1.70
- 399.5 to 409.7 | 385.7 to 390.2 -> 1.82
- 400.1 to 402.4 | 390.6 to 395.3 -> 1.70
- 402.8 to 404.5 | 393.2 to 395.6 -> 1.65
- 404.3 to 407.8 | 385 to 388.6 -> 1.84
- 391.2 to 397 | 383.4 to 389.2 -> 1.17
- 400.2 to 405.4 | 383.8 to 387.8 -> 1.93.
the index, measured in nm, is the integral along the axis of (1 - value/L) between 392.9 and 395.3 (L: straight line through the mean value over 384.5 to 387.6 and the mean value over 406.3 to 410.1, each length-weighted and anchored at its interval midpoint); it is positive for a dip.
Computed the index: 0.55 nm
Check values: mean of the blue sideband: 7.45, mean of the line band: 7.1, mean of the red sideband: 12.1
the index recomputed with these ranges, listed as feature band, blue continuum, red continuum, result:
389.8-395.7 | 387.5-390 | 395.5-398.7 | -0.41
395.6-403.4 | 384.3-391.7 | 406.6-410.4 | -0.48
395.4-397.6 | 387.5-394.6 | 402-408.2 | 0.50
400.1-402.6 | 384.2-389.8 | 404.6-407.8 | -0.47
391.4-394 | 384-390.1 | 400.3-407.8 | 0.59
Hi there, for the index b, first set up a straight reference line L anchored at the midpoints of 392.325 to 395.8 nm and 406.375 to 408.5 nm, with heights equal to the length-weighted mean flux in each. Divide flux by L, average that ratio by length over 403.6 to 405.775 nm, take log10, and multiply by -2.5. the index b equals -0.11 mag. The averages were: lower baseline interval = 7.7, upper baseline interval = 12.2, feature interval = 12.5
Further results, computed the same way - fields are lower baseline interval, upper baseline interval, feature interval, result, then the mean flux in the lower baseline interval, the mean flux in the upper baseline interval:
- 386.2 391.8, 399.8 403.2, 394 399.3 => 0.234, 8.05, 12.9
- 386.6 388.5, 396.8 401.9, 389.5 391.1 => -0.115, 7.02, 11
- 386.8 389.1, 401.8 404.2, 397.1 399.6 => 0.097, 6.93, 12.8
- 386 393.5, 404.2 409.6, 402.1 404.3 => -0.121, 7.76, 12.3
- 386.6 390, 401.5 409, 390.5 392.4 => -0.130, 7.36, 12.5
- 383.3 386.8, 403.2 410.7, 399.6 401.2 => -0.211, 6.92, 12.1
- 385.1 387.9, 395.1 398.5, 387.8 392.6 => -0.084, 7.45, 8.28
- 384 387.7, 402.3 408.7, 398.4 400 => -0.122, 7.29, 12.4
